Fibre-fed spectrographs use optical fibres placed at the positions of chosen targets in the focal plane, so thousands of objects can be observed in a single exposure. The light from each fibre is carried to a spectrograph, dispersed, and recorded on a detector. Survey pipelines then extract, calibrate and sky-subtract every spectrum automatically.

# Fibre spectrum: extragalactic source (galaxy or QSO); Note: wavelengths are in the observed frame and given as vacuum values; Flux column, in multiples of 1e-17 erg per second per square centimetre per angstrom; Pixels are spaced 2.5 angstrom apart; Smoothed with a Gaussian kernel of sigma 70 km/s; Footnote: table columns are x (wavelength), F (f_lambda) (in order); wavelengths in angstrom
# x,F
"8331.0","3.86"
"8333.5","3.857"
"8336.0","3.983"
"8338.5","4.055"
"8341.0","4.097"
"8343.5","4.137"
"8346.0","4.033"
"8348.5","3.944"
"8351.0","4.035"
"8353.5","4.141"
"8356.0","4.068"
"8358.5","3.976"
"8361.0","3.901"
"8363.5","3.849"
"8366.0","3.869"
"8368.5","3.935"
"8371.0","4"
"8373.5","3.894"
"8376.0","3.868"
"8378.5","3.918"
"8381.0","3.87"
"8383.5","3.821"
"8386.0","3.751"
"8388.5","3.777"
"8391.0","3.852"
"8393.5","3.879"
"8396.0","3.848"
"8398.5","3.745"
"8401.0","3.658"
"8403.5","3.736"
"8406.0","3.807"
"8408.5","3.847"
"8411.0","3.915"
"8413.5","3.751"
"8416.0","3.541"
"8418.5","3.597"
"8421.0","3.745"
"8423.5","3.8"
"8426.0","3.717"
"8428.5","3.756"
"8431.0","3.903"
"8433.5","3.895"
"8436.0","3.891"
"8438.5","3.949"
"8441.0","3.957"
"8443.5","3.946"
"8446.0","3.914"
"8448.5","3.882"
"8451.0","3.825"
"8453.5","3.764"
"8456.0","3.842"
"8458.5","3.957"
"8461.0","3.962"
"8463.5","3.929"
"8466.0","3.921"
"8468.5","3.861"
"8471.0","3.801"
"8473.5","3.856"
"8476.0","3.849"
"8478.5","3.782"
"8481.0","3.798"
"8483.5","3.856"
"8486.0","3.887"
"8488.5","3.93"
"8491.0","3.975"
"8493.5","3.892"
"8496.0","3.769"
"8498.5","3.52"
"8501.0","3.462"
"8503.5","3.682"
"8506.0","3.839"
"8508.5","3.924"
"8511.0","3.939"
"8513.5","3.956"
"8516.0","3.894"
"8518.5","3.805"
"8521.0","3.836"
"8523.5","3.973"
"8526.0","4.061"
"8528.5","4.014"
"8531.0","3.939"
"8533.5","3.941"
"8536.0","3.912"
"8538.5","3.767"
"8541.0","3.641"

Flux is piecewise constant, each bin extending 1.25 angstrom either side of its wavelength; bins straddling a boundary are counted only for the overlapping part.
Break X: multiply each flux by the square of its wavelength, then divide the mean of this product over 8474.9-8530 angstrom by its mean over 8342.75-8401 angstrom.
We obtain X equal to 1.0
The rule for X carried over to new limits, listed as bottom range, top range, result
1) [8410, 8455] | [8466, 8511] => 1.01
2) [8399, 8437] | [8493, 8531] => 1.04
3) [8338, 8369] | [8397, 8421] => 0.95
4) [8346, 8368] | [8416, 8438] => 0.97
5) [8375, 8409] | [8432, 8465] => 1.04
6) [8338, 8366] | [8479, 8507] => 0.97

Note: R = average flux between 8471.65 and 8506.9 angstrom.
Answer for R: 3.79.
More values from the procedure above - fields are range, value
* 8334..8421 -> 3.88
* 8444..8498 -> 3.87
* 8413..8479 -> 3.84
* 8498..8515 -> 3.77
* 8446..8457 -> 3.84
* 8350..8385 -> 3.94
